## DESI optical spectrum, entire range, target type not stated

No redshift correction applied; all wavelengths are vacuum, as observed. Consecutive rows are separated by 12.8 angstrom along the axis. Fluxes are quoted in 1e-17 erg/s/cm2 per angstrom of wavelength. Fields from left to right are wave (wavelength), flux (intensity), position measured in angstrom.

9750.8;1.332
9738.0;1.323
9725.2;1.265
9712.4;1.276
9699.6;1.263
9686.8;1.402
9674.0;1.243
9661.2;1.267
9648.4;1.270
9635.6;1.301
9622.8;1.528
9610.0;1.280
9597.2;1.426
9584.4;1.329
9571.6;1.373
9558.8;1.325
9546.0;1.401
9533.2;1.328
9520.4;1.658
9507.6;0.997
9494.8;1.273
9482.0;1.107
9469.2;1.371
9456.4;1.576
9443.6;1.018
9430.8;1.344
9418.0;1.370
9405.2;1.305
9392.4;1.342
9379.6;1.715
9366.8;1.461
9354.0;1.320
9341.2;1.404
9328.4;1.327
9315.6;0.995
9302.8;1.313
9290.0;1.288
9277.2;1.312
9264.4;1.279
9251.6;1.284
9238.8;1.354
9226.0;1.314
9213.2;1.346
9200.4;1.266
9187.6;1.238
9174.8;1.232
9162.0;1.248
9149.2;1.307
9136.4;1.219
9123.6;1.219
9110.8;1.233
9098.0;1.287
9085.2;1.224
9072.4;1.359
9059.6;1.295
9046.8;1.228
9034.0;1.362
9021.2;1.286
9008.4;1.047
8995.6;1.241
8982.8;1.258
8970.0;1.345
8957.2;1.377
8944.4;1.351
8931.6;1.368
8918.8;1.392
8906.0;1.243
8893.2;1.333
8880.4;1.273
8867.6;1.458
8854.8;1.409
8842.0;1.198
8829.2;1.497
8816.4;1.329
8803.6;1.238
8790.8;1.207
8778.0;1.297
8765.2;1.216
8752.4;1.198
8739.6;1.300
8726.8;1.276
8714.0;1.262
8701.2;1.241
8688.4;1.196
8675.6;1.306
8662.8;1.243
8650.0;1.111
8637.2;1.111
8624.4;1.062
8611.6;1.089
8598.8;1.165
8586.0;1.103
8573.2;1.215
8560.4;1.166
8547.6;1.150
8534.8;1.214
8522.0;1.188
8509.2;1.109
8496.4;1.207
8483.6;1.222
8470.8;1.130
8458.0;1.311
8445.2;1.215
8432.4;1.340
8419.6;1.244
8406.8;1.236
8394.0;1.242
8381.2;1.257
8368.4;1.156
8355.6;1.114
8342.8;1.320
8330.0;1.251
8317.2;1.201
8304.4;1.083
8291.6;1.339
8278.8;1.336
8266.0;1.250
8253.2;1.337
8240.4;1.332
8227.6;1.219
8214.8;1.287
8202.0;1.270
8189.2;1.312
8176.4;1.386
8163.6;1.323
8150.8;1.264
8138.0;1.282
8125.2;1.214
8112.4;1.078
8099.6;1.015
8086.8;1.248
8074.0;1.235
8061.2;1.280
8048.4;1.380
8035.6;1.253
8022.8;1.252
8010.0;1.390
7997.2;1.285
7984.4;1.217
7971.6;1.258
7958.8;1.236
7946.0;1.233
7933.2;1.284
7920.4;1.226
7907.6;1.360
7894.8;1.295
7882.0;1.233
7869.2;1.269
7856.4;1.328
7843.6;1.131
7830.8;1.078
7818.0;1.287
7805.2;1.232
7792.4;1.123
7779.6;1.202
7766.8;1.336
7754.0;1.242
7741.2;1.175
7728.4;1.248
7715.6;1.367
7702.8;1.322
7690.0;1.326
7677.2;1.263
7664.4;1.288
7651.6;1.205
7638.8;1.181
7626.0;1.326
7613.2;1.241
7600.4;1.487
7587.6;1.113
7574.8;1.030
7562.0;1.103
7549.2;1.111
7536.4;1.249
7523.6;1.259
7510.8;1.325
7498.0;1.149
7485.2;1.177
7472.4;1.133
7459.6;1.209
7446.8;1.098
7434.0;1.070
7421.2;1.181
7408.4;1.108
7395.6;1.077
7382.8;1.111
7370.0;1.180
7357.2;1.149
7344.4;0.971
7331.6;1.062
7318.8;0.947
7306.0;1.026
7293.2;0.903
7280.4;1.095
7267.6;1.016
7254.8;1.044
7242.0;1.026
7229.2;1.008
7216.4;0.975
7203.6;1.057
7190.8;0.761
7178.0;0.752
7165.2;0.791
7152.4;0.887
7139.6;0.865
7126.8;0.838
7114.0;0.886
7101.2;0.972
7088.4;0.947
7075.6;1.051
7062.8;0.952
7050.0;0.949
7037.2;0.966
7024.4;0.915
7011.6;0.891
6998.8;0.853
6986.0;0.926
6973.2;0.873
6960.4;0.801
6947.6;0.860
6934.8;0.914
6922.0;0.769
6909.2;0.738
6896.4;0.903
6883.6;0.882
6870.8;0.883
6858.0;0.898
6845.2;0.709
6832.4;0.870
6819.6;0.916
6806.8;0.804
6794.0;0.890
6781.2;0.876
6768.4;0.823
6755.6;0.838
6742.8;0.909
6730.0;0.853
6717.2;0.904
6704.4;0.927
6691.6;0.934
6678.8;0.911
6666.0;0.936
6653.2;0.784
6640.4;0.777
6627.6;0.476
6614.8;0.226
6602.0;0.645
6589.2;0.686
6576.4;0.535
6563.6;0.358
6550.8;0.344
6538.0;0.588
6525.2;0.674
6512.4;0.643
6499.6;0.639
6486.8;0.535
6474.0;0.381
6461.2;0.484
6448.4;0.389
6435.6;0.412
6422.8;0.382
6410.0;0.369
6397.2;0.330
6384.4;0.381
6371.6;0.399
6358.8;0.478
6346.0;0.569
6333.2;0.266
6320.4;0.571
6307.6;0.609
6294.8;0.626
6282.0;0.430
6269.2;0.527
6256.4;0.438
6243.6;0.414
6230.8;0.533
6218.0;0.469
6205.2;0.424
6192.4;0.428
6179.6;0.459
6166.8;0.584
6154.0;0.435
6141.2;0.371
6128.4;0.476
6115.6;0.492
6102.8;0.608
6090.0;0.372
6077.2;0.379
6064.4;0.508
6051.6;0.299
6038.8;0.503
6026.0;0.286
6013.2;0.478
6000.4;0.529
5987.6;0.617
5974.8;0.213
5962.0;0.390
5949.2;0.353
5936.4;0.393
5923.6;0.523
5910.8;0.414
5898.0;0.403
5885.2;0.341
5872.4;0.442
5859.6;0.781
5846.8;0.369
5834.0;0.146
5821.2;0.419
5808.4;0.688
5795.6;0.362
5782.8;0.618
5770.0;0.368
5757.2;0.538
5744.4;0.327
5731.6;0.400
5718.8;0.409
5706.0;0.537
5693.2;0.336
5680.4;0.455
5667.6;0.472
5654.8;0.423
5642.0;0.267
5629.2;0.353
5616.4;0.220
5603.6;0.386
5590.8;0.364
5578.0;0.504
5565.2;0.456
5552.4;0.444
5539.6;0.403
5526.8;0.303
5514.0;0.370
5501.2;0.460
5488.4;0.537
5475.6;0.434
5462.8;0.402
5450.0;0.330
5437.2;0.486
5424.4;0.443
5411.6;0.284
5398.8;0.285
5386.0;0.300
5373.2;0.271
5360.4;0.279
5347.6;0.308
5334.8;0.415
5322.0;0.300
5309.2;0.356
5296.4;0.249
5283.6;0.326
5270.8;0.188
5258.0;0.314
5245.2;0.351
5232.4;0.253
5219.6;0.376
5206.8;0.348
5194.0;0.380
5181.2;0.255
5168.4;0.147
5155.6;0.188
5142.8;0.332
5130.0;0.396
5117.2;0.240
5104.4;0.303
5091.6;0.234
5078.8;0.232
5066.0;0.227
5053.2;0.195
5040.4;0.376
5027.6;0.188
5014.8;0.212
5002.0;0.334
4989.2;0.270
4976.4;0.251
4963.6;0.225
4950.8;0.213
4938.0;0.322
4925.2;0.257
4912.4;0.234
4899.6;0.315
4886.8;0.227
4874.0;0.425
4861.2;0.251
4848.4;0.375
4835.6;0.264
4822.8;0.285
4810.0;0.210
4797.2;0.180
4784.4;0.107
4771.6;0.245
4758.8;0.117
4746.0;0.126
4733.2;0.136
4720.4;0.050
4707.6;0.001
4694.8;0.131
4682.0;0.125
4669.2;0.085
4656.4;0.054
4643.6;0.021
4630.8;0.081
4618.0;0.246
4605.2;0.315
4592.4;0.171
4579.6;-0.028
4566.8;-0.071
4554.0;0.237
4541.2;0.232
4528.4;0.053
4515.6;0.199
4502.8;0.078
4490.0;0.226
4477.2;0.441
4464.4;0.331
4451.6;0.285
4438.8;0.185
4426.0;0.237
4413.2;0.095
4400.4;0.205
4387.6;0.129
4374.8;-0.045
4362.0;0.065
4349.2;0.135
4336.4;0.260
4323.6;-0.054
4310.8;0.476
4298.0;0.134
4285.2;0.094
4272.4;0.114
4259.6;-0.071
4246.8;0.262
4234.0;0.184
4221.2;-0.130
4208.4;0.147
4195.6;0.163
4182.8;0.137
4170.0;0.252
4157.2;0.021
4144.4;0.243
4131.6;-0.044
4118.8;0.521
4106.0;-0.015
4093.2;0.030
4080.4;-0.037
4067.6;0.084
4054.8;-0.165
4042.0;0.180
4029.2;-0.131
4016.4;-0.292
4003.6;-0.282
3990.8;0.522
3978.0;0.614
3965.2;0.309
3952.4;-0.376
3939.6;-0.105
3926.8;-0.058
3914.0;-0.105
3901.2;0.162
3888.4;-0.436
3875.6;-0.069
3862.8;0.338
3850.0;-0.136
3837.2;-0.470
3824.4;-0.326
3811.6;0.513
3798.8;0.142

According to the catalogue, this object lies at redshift 0.667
